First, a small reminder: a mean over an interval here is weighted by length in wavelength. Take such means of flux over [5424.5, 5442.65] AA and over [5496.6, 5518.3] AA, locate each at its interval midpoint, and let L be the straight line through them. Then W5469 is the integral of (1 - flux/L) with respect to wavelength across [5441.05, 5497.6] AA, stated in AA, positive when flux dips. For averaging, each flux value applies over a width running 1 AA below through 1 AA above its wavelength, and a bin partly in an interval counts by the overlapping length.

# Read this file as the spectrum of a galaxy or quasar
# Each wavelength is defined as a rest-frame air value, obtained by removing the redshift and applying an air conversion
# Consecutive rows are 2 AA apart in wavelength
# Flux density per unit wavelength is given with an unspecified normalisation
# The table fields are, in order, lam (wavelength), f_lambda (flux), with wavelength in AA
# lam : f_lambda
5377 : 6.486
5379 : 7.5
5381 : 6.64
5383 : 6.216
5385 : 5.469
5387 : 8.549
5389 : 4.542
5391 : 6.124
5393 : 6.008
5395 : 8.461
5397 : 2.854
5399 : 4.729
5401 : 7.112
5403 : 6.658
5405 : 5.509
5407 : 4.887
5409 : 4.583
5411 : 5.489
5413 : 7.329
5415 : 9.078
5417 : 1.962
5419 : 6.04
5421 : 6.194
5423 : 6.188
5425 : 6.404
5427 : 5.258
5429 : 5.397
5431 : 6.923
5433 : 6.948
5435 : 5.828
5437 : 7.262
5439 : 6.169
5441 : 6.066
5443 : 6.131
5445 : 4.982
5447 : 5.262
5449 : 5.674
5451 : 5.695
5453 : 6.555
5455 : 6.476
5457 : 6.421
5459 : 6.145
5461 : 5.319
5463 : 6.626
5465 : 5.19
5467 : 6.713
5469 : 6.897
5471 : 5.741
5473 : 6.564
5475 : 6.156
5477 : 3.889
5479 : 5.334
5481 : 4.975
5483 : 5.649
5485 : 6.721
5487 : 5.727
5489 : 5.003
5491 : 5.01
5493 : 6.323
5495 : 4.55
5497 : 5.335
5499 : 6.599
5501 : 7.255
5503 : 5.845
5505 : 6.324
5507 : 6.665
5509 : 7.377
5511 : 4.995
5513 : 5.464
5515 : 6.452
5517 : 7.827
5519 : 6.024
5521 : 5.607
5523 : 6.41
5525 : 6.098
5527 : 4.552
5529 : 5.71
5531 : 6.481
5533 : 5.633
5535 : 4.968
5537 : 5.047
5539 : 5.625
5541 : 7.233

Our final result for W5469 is 5.0 AA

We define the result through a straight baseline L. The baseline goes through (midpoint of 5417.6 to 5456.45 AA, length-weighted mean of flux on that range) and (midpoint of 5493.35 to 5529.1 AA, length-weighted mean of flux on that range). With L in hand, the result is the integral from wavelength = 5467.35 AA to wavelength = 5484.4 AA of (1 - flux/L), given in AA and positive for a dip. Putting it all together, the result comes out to 1.0 AA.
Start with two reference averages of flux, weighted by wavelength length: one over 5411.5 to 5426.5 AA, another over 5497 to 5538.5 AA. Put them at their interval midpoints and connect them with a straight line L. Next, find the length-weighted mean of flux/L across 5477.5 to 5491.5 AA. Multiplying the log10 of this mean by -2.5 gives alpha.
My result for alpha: 0.12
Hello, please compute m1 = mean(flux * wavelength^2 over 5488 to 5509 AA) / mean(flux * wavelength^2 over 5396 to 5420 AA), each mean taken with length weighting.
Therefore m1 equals 1.1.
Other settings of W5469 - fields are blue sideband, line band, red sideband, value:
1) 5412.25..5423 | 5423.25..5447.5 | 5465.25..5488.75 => -0.2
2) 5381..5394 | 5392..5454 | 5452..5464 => 3.0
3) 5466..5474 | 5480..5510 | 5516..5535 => 1.4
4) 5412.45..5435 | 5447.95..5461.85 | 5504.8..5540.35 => 0.1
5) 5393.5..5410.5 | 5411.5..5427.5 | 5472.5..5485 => -1.4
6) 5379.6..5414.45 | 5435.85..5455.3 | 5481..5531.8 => 0.0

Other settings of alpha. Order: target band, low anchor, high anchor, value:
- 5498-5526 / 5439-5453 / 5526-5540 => -0.16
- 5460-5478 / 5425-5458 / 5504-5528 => 0.04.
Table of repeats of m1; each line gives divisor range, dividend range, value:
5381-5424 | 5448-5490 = 1.02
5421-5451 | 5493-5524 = 1.05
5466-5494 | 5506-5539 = 1.05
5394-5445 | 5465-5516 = 1.01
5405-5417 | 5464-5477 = 1.05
